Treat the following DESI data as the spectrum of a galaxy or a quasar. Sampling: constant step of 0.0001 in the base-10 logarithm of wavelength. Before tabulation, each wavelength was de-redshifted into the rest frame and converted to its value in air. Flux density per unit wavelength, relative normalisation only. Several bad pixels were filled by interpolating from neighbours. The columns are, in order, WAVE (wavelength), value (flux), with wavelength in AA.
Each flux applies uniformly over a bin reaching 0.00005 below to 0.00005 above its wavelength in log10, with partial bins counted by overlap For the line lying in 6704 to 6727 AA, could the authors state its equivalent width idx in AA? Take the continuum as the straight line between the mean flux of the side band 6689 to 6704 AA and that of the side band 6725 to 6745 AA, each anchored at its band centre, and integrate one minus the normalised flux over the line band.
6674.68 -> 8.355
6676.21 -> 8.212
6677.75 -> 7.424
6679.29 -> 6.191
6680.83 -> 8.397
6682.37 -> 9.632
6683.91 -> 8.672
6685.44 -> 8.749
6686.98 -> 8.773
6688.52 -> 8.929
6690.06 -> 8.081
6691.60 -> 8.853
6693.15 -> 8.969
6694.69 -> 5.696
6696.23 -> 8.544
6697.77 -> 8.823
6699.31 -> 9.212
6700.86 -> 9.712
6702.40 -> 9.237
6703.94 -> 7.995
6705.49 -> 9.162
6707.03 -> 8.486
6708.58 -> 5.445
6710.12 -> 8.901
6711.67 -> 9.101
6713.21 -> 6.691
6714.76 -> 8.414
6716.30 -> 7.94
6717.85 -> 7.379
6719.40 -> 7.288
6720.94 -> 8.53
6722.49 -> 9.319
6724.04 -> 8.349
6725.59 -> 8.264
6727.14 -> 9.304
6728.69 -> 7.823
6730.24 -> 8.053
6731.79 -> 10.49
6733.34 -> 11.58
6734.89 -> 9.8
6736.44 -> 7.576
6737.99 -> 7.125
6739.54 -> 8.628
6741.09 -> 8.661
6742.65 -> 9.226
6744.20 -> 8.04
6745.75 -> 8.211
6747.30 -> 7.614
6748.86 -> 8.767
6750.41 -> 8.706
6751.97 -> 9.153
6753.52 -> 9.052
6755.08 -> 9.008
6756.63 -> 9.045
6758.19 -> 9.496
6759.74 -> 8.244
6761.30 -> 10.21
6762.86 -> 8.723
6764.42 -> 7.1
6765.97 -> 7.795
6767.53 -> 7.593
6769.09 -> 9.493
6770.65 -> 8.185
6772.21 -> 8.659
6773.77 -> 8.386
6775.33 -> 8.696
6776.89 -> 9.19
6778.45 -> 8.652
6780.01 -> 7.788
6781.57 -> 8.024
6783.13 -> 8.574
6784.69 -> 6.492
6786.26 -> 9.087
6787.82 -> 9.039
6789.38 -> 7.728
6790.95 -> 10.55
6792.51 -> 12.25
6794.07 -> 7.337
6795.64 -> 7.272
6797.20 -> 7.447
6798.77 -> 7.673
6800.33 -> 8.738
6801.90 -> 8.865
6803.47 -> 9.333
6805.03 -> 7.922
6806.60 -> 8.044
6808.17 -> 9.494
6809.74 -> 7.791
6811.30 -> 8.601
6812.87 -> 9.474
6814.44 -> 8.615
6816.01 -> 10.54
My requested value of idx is 1.48 AA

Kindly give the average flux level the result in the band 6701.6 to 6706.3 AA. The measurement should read 8.81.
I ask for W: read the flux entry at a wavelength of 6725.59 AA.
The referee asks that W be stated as 8.264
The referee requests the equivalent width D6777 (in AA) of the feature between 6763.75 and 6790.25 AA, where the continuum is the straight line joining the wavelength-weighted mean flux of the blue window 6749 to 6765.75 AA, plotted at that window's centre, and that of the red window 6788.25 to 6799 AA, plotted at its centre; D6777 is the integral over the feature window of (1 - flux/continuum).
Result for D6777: 1.4 AA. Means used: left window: 8.84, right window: 8.67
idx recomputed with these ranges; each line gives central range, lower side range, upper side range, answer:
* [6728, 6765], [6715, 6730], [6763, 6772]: -2.7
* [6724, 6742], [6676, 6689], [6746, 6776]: -0.7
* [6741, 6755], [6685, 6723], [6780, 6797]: -0.3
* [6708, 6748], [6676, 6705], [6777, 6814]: 0.4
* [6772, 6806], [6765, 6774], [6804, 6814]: -0.3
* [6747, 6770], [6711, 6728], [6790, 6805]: -0.5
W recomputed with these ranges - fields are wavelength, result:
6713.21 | 6.691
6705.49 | 9.162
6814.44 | 8.615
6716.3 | 7.94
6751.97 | 9.153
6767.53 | 7.593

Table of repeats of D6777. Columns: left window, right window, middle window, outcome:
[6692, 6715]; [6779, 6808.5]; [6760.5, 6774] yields 0.0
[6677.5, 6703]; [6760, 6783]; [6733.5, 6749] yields 0.0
